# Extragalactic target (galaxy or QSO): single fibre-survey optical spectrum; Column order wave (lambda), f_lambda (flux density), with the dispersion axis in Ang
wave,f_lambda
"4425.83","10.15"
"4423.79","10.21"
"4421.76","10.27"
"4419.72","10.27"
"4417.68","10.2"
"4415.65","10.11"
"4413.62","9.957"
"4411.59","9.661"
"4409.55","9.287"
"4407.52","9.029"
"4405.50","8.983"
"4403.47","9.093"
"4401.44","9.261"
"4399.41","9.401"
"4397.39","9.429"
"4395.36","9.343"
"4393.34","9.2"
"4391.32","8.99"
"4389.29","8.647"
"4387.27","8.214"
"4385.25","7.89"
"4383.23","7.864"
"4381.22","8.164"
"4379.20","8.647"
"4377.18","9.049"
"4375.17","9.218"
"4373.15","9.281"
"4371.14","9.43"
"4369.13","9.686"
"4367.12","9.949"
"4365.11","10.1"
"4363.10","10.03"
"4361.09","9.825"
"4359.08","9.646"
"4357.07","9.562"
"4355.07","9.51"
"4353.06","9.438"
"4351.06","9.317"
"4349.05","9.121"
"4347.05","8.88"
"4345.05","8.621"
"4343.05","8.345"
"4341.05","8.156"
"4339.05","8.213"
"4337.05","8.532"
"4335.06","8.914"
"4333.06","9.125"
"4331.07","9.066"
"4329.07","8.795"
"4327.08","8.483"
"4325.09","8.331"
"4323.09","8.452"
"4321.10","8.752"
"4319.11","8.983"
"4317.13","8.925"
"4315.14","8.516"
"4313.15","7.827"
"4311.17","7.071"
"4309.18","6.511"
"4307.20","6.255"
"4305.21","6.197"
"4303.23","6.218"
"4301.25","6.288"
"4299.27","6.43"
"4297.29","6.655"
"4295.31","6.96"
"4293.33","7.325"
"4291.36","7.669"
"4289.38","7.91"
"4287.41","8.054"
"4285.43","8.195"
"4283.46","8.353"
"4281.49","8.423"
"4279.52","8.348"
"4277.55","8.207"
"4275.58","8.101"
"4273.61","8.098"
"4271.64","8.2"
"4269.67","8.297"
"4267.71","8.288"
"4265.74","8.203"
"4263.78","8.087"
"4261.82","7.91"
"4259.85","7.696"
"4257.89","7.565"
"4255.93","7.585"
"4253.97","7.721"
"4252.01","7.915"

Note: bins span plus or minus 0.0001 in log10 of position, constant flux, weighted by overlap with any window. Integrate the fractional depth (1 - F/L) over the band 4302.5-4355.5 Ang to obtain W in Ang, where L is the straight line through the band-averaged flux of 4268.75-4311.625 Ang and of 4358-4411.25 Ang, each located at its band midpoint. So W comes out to -1.0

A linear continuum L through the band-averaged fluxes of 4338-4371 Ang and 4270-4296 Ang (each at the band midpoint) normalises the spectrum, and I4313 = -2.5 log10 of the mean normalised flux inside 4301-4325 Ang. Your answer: 0.13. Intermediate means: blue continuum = 8.01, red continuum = 9.28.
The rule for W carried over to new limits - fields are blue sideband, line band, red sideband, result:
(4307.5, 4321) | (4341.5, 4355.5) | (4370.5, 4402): -1.0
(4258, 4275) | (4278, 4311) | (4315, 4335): 4.5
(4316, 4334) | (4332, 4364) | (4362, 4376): 0.6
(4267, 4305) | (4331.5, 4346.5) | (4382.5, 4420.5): -0.4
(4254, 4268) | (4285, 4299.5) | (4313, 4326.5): 1.5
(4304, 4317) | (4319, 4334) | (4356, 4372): -1.5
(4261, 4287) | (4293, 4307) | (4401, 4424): 3.2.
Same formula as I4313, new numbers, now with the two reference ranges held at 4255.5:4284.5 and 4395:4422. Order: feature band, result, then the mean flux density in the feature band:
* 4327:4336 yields -0.02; 8.91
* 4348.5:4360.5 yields -0.05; 9.45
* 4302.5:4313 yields 0.28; 6.57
